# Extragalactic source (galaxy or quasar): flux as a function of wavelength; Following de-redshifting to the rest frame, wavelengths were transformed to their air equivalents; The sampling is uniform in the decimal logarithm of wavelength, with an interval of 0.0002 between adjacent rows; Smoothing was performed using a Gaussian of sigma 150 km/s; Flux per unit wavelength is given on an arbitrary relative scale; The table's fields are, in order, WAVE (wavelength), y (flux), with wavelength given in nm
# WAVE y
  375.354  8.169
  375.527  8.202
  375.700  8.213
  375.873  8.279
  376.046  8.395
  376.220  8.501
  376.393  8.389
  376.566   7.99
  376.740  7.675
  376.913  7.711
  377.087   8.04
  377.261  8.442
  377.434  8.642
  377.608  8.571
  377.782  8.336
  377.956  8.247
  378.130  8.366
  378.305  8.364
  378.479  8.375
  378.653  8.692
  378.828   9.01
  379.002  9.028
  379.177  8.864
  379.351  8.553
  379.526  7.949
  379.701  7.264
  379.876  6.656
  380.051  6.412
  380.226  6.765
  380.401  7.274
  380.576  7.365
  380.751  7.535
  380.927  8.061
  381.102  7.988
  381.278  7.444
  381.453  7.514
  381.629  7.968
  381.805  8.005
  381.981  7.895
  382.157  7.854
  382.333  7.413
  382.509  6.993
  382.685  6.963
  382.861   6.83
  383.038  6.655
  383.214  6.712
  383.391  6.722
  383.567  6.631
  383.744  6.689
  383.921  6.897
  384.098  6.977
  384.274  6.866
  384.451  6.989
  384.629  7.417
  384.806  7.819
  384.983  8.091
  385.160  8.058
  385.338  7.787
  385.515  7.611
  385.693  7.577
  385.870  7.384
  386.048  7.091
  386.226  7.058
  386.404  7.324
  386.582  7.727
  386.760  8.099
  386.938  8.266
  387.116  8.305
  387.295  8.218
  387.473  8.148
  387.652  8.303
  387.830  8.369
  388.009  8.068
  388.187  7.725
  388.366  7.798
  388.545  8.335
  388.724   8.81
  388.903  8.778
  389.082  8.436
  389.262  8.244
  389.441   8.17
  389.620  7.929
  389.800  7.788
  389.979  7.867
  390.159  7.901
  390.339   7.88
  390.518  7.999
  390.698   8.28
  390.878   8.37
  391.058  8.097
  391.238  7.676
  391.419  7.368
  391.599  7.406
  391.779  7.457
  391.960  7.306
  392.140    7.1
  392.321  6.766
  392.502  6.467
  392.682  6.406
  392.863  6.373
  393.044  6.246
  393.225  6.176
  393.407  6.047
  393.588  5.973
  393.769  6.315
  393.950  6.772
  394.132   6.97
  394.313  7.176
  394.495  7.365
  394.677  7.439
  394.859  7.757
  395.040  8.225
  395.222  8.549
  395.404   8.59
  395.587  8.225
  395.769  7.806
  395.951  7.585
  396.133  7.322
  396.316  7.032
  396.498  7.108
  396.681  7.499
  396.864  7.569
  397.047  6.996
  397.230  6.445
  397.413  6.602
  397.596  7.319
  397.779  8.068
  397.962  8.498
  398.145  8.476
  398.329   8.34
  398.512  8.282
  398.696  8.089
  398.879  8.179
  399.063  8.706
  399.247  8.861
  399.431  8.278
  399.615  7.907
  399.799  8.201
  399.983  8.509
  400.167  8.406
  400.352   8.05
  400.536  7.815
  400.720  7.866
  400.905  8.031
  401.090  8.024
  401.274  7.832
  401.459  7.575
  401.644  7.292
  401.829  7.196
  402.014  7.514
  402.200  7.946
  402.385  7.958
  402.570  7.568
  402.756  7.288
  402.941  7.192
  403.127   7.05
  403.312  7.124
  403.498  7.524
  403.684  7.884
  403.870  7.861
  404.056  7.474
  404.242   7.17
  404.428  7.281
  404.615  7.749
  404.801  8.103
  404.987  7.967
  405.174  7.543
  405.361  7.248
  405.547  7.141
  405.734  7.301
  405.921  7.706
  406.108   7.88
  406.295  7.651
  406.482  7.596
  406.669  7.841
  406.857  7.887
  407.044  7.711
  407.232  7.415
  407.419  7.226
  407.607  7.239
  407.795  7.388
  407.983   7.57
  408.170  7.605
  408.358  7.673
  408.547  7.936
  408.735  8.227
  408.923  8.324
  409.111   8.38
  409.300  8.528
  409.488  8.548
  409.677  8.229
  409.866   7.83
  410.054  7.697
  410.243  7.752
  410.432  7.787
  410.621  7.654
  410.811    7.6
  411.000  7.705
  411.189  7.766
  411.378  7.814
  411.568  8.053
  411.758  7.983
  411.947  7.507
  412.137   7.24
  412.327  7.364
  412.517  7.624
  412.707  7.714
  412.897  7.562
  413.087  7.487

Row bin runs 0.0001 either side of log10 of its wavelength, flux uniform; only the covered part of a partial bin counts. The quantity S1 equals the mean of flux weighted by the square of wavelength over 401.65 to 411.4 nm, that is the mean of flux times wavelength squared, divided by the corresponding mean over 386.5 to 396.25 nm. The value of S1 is 1.08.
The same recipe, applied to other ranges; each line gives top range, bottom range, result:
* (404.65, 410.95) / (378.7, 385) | 1.19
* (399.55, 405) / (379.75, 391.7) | 1.10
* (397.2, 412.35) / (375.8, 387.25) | 1.14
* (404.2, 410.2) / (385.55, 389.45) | 1.07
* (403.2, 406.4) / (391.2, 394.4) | 1.19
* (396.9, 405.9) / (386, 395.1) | 1.08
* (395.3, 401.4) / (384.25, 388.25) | 1.08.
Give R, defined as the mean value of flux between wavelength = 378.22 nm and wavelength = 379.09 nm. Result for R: 8.7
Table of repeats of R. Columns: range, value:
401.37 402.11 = 7.39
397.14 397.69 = 6.8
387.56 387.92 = 8.33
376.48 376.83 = 7.83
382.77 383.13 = 6.75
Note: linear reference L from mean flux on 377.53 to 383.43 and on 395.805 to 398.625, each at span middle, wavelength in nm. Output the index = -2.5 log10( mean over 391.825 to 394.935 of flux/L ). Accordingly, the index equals 0.13 mag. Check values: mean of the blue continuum 7.73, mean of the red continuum 7.55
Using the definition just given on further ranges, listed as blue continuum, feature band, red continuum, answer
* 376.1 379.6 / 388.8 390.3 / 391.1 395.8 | -0.09 mag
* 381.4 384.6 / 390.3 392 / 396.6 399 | -0.05 mag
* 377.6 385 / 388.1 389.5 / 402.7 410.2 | -0.09 mag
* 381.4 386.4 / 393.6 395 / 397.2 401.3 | 0.11 mag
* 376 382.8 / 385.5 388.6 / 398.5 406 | 0.00 mag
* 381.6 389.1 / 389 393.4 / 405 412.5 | 0.03 mag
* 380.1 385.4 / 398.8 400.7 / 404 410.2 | -0.09 mag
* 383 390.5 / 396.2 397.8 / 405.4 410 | 0.09 mag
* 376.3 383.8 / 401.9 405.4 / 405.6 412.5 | 0.03 mag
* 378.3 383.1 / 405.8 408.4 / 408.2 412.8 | 0.04 mag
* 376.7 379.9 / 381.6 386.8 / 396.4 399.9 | 0.12 mag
